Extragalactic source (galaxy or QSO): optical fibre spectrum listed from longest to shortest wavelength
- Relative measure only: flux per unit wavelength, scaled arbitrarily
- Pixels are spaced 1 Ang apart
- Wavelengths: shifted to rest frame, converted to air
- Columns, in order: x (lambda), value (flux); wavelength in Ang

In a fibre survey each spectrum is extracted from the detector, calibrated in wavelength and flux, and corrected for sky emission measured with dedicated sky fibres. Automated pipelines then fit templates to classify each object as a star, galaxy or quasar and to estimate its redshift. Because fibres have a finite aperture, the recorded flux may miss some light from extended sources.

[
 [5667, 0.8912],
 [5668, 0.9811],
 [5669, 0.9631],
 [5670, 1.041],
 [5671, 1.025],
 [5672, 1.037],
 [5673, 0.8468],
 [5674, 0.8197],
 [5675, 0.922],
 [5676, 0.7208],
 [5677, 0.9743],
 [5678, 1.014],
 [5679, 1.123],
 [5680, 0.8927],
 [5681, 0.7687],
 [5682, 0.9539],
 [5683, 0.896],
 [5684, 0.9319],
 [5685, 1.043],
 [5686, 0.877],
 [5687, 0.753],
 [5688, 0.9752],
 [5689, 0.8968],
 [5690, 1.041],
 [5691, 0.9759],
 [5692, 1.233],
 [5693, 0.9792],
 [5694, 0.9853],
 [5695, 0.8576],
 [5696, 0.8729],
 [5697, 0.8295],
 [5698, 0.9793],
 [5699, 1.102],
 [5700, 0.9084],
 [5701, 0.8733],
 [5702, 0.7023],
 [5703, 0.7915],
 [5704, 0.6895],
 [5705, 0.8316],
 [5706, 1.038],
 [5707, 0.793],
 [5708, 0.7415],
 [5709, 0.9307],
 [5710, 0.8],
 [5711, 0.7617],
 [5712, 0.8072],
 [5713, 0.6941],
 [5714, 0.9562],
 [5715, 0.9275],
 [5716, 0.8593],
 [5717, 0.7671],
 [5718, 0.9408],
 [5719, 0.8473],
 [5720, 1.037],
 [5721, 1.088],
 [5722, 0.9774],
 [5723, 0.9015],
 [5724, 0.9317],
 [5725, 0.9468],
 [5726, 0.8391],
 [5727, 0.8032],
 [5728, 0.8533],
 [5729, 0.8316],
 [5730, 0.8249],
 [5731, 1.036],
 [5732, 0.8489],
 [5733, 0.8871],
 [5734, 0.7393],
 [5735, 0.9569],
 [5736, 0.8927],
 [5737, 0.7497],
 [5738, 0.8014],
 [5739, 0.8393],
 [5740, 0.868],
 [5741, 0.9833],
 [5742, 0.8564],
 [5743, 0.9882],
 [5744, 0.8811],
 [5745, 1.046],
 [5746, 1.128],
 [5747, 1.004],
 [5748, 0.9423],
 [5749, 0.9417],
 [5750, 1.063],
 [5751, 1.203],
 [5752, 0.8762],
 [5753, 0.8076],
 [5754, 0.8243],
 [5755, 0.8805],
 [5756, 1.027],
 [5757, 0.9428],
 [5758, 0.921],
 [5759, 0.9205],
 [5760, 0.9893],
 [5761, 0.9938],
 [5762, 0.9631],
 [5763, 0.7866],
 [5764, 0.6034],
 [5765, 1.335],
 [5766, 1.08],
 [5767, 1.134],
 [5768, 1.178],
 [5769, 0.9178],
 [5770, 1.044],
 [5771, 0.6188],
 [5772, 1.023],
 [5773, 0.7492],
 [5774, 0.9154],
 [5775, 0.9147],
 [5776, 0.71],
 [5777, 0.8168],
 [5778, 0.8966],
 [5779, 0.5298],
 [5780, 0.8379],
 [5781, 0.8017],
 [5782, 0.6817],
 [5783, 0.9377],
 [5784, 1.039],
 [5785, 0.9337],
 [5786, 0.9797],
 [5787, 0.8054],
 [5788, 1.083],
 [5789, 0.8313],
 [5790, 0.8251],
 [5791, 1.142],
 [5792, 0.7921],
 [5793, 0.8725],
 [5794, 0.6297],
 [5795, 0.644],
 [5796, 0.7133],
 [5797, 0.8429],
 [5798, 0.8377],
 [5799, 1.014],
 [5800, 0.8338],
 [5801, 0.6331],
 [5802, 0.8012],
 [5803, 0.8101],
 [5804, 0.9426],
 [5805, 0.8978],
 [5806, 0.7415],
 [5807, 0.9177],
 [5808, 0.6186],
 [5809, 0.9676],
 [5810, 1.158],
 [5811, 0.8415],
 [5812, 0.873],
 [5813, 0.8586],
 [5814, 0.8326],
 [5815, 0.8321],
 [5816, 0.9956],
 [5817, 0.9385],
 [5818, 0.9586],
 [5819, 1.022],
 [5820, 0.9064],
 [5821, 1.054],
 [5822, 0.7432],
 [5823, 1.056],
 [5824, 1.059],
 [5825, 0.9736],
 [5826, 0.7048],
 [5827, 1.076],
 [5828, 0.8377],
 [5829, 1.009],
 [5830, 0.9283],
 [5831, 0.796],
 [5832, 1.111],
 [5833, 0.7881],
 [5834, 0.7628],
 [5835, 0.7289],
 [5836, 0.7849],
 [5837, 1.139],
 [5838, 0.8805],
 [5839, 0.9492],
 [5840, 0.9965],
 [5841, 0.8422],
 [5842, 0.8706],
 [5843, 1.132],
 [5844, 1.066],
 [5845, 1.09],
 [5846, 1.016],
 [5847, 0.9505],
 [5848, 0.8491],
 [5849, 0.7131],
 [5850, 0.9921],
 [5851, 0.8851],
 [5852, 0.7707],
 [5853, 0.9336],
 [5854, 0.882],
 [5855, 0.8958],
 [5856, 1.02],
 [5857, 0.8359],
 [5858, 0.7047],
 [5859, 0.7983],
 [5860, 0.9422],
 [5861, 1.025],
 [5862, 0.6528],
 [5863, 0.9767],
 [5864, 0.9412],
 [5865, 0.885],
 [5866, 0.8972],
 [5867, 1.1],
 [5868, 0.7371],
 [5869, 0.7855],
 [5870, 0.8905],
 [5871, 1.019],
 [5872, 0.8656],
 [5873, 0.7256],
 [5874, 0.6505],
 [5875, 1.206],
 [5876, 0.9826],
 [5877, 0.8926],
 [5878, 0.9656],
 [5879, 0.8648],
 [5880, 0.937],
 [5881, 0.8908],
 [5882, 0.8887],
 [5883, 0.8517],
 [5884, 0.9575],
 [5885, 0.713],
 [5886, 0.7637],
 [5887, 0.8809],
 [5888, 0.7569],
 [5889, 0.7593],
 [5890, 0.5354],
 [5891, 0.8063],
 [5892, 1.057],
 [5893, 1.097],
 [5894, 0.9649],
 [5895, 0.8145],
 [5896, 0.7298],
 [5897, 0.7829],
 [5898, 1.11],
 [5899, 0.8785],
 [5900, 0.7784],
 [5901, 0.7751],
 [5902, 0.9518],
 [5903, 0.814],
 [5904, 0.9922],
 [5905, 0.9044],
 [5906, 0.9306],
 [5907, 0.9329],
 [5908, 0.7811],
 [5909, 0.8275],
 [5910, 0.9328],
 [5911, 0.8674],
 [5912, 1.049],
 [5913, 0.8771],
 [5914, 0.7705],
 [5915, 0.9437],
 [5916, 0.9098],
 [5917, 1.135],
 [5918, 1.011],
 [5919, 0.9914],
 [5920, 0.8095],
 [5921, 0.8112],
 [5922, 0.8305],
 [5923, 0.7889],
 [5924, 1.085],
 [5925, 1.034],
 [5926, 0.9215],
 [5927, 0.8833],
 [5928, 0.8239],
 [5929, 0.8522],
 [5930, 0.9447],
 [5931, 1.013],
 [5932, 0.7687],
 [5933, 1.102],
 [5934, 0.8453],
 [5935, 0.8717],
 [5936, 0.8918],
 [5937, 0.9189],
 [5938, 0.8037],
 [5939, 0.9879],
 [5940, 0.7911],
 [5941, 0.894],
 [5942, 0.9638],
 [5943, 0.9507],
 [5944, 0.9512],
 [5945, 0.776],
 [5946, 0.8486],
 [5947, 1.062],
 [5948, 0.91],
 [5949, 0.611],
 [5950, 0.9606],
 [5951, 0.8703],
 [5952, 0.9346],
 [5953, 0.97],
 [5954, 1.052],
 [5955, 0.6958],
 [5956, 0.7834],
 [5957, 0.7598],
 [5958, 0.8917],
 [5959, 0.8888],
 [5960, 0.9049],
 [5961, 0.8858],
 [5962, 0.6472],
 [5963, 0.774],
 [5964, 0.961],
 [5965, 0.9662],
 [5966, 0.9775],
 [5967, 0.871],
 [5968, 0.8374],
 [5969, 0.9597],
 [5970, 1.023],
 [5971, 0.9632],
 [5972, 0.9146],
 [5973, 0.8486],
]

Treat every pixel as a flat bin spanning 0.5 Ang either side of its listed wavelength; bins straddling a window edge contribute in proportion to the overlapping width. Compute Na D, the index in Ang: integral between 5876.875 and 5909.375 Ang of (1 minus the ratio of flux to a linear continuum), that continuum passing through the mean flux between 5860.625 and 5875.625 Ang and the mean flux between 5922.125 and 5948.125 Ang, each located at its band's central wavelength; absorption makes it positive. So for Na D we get 1.1 Ang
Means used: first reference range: 0.89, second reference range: 0.91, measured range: 0.866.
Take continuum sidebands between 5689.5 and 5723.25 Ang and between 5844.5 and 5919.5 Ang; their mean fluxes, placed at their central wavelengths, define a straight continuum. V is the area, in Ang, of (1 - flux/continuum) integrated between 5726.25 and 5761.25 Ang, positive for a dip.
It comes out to -0.8 Ang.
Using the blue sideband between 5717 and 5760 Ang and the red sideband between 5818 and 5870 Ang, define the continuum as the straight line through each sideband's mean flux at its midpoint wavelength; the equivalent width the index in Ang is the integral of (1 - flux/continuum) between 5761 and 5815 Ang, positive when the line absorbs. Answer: 2.6 Ang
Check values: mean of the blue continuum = 0.92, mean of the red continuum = 0.912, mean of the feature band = 0.872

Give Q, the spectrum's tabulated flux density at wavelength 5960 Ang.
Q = 0.9049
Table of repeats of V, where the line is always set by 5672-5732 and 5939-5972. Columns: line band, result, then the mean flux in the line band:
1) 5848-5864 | 0.39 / 0.87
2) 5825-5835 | 0.07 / 0.886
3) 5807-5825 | -0.64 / 0.926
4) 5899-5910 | 0.22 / 0.872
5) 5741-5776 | -2.20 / 0.953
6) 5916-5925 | -0.49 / 0.937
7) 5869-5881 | -0.16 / 0.903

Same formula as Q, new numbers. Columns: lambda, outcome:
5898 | 1.11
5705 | 0.8316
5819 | 1.022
